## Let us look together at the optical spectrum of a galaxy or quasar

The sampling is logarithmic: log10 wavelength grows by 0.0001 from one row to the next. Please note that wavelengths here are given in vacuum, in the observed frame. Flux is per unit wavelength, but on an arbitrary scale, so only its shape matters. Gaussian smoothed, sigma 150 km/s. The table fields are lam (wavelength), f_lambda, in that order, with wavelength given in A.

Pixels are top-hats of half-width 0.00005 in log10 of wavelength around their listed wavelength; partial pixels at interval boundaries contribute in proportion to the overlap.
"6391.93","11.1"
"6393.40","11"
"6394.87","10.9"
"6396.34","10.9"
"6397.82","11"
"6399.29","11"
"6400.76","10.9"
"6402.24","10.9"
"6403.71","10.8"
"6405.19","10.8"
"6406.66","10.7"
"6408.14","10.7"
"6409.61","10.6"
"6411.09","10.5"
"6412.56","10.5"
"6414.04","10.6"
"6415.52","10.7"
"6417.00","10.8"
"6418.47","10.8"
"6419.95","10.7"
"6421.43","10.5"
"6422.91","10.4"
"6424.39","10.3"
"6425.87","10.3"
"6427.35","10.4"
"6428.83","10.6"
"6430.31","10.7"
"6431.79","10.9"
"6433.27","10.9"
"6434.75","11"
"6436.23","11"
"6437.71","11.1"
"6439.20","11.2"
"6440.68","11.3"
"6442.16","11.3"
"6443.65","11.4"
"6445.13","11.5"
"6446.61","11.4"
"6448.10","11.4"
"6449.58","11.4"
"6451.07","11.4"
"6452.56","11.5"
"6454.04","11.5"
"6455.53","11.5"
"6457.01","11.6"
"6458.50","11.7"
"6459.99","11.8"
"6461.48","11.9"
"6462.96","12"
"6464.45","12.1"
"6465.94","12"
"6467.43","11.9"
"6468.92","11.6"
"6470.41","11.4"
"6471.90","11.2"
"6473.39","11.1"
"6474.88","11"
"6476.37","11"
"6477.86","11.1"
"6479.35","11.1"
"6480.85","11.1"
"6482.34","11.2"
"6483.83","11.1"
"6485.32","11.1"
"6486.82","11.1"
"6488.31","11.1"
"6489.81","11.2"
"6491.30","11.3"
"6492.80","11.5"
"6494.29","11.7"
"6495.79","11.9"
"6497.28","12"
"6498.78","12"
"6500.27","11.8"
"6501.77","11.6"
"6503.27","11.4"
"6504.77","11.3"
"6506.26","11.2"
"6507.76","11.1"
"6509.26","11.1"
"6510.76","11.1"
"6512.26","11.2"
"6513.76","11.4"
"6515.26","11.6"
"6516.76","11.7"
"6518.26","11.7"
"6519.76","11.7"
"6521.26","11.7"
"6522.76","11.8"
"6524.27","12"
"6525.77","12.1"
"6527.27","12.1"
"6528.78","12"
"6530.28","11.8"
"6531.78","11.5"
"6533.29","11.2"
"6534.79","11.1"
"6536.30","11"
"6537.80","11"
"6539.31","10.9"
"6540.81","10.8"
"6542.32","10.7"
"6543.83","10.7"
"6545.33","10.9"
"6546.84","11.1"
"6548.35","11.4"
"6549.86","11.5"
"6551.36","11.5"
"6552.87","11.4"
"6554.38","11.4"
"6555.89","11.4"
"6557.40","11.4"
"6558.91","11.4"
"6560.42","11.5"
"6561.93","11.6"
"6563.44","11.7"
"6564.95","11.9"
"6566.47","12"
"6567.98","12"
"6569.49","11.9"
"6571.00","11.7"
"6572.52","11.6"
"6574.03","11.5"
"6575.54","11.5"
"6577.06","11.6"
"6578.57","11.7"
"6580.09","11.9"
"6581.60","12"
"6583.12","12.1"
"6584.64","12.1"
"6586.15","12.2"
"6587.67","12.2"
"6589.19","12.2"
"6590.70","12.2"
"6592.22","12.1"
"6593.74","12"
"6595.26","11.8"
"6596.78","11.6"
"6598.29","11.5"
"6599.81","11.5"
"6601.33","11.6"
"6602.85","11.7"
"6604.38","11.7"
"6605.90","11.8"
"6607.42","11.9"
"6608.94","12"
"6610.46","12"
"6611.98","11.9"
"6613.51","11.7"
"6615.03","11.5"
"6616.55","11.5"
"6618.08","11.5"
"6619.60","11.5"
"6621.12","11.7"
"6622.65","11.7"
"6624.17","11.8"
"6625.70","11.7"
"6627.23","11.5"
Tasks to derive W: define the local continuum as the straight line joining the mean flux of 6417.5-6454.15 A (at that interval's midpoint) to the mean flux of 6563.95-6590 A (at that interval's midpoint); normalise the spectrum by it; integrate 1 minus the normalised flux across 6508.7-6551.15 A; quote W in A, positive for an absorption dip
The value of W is 0.7 A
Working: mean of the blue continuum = 11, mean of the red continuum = 11.9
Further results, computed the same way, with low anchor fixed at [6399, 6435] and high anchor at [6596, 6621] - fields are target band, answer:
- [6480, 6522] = -1.16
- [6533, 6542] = 0.27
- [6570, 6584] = -0.27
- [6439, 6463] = -1.46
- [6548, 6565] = -0.13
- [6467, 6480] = -0.33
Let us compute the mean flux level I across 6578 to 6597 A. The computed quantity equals 12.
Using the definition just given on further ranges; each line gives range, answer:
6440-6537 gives 11.5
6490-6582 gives 11.5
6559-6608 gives 11.8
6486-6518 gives 11.4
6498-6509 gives 11.5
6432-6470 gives 11.5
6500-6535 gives 11.6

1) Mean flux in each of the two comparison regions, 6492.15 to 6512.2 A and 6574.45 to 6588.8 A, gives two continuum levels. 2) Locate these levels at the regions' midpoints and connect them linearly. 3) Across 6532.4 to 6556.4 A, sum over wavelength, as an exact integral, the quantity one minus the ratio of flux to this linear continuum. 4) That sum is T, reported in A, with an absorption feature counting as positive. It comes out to 1.23 A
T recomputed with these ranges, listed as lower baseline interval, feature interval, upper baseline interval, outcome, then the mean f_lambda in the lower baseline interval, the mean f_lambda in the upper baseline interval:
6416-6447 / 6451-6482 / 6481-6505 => -0.8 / 10.9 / 11.5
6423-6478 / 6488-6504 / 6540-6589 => -0.3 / 11.3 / 11.6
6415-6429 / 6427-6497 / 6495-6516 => -2.2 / 10.5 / 11.5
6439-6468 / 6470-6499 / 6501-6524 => 0.6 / 11.6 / 11.4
